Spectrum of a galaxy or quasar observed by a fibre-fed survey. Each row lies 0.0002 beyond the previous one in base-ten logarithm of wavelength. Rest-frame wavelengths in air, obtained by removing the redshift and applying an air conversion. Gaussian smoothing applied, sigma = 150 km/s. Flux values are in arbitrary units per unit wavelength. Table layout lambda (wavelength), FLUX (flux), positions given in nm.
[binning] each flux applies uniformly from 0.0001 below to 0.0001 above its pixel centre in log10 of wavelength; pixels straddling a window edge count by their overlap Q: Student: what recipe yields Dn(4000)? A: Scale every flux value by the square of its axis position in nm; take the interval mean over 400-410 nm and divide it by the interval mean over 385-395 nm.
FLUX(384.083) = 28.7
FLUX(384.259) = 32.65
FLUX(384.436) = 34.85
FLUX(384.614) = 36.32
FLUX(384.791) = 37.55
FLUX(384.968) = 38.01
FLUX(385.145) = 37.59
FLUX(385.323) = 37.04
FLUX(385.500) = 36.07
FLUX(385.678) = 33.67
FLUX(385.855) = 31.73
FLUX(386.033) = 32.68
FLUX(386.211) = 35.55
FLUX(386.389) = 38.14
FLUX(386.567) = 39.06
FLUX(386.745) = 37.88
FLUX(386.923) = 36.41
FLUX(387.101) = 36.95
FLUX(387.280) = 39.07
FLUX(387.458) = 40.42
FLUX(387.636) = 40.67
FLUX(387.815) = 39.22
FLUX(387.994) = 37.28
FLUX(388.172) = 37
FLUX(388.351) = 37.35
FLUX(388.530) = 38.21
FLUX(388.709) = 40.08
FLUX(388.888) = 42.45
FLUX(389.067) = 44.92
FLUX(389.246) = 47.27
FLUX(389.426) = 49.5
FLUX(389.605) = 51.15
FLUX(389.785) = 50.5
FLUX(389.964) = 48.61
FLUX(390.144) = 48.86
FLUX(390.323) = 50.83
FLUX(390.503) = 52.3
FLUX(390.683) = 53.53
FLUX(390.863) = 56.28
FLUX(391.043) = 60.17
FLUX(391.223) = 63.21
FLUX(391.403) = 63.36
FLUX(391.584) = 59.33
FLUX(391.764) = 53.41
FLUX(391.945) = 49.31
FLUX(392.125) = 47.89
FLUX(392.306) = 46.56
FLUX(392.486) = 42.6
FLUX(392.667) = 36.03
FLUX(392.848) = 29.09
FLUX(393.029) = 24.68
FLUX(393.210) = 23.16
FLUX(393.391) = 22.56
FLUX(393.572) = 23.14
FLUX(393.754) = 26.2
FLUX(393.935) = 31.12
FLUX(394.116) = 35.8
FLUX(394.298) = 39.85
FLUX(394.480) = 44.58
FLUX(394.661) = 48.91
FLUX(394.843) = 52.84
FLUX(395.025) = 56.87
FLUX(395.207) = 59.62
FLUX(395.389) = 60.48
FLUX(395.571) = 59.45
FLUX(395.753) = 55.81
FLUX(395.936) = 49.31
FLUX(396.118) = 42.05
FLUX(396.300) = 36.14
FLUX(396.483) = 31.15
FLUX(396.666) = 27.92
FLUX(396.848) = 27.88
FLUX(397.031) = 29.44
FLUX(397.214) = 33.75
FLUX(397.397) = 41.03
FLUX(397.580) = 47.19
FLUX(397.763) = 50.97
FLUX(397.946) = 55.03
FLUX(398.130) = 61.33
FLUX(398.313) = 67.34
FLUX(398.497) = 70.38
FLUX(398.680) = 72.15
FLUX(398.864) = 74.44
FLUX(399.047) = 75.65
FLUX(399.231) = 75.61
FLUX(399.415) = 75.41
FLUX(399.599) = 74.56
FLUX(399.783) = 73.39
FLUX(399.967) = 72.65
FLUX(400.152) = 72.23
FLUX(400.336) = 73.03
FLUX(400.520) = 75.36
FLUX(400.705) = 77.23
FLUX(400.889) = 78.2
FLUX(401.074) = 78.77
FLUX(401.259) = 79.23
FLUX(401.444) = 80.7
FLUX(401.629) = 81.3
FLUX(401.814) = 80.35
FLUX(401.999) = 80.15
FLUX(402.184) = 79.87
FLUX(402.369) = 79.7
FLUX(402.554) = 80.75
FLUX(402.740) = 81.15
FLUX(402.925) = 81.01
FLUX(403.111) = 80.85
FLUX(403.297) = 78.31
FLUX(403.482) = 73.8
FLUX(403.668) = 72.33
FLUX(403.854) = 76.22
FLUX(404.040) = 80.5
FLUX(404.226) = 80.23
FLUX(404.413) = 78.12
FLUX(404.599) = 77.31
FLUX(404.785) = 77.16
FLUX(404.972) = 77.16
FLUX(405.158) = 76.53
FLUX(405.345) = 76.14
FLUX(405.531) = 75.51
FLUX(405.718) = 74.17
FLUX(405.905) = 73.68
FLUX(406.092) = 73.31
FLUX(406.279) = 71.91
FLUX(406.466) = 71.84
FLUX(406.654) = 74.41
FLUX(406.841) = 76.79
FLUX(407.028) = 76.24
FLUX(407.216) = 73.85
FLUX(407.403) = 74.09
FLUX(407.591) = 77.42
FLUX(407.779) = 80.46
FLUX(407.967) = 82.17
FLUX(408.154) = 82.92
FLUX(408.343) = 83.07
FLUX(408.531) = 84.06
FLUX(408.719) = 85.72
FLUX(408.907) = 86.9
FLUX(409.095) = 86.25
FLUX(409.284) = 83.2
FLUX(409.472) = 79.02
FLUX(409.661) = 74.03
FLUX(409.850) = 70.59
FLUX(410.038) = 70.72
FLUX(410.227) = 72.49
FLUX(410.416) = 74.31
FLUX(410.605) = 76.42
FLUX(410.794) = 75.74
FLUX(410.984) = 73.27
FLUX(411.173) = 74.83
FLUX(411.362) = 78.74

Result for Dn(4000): 2.0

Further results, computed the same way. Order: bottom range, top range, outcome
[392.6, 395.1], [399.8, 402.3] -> 2.28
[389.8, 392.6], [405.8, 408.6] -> 1.58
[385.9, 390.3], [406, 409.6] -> 2.11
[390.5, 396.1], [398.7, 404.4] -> 1.76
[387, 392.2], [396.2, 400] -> 1.22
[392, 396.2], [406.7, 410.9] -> 2.02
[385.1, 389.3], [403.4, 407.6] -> 2.17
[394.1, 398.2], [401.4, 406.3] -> 1.77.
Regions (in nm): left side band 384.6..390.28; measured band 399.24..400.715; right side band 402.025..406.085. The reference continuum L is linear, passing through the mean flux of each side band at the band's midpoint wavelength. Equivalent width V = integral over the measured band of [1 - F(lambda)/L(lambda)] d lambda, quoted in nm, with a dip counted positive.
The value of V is -0.12 nm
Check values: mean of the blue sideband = 40.1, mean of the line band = 74.1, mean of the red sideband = 77.6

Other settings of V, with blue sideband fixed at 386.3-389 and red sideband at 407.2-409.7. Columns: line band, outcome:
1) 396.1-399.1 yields 0.51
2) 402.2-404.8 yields -0.27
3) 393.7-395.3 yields 0.26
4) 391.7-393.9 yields 0.62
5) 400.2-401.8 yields -0.29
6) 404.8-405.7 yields -0.02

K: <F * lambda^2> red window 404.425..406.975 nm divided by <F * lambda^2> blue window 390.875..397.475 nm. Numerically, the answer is 1.86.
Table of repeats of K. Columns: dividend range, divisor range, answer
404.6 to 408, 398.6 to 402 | 1.02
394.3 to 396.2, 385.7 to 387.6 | 1.49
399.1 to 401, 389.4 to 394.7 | 1.76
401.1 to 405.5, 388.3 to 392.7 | 1.69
